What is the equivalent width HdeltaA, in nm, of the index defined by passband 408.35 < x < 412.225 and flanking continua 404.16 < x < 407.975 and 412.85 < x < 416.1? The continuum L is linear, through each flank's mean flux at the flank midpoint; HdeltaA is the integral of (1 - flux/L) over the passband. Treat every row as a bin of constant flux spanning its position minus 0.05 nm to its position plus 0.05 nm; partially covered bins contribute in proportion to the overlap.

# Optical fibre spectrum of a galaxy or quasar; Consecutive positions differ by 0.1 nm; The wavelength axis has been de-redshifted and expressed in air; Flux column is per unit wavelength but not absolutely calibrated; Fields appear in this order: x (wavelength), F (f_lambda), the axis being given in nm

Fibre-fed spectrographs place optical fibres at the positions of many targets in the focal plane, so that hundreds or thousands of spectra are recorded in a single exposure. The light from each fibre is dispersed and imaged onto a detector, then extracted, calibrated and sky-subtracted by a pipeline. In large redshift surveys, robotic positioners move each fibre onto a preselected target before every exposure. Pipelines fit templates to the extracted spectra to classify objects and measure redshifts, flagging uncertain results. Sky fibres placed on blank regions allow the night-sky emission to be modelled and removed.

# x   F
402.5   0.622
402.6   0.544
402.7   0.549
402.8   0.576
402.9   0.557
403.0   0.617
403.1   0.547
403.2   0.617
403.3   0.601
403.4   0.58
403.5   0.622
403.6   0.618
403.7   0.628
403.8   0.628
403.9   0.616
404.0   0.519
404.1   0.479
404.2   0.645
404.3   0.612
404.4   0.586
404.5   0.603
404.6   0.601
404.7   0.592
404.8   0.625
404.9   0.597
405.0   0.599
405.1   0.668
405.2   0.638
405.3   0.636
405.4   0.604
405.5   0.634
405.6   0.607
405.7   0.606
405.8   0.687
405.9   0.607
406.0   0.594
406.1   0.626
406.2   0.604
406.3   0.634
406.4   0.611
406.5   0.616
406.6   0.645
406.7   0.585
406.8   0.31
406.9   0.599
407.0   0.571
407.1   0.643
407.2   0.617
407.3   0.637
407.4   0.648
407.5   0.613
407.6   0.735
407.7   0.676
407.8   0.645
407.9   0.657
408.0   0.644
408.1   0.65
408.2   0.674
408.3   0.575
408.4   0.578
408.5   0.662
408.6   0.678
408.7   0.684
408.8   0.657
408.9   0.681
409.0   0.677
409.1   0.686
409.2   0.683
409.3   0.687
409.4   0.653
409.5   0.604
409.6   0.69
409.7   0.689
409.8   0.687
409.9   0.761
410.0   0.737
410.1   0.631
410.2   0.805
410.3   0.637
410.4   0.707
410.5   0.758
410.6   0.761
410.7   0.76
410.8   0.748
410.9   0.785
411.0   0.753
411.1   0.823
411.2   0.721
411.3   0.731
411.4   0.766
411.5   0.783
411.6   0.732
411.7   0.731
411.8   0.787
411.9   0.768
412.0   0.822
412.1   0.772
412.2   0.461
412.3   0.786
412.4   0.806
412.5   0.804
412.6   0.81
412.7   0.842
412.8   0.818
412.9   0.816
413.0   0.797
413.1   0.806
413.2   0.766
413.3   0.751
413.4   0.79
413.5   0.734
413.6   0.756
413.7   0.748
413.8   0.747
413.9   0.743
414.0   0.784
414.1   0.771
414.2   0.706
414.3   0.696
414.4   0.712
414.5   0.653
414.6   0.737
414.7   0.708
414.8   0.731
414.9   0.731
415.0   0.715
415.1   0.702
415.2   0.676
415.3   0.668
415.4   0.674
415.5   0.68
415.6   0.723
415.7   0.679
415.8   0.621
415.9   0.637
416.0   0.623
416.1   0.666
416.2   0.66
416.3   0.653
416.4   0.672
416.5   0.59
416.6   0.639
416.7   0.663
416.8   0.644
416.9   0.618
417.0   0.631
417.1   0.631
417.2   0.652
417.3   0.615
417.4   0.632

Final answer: -0.25 nm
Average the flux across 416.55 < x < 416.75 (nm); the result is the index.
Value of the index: 0.651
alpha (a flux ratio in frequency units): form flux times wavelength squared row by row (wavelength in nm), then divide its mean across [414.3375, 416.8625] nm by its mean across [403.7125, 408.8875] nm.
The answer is 1.1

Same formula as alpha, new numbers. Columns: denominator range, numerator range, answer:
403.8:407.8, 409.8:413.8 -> 1.28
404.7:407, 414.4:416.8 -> 1.17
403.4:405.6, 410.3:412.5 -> 1.28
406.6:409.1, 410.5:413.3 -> 1.24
